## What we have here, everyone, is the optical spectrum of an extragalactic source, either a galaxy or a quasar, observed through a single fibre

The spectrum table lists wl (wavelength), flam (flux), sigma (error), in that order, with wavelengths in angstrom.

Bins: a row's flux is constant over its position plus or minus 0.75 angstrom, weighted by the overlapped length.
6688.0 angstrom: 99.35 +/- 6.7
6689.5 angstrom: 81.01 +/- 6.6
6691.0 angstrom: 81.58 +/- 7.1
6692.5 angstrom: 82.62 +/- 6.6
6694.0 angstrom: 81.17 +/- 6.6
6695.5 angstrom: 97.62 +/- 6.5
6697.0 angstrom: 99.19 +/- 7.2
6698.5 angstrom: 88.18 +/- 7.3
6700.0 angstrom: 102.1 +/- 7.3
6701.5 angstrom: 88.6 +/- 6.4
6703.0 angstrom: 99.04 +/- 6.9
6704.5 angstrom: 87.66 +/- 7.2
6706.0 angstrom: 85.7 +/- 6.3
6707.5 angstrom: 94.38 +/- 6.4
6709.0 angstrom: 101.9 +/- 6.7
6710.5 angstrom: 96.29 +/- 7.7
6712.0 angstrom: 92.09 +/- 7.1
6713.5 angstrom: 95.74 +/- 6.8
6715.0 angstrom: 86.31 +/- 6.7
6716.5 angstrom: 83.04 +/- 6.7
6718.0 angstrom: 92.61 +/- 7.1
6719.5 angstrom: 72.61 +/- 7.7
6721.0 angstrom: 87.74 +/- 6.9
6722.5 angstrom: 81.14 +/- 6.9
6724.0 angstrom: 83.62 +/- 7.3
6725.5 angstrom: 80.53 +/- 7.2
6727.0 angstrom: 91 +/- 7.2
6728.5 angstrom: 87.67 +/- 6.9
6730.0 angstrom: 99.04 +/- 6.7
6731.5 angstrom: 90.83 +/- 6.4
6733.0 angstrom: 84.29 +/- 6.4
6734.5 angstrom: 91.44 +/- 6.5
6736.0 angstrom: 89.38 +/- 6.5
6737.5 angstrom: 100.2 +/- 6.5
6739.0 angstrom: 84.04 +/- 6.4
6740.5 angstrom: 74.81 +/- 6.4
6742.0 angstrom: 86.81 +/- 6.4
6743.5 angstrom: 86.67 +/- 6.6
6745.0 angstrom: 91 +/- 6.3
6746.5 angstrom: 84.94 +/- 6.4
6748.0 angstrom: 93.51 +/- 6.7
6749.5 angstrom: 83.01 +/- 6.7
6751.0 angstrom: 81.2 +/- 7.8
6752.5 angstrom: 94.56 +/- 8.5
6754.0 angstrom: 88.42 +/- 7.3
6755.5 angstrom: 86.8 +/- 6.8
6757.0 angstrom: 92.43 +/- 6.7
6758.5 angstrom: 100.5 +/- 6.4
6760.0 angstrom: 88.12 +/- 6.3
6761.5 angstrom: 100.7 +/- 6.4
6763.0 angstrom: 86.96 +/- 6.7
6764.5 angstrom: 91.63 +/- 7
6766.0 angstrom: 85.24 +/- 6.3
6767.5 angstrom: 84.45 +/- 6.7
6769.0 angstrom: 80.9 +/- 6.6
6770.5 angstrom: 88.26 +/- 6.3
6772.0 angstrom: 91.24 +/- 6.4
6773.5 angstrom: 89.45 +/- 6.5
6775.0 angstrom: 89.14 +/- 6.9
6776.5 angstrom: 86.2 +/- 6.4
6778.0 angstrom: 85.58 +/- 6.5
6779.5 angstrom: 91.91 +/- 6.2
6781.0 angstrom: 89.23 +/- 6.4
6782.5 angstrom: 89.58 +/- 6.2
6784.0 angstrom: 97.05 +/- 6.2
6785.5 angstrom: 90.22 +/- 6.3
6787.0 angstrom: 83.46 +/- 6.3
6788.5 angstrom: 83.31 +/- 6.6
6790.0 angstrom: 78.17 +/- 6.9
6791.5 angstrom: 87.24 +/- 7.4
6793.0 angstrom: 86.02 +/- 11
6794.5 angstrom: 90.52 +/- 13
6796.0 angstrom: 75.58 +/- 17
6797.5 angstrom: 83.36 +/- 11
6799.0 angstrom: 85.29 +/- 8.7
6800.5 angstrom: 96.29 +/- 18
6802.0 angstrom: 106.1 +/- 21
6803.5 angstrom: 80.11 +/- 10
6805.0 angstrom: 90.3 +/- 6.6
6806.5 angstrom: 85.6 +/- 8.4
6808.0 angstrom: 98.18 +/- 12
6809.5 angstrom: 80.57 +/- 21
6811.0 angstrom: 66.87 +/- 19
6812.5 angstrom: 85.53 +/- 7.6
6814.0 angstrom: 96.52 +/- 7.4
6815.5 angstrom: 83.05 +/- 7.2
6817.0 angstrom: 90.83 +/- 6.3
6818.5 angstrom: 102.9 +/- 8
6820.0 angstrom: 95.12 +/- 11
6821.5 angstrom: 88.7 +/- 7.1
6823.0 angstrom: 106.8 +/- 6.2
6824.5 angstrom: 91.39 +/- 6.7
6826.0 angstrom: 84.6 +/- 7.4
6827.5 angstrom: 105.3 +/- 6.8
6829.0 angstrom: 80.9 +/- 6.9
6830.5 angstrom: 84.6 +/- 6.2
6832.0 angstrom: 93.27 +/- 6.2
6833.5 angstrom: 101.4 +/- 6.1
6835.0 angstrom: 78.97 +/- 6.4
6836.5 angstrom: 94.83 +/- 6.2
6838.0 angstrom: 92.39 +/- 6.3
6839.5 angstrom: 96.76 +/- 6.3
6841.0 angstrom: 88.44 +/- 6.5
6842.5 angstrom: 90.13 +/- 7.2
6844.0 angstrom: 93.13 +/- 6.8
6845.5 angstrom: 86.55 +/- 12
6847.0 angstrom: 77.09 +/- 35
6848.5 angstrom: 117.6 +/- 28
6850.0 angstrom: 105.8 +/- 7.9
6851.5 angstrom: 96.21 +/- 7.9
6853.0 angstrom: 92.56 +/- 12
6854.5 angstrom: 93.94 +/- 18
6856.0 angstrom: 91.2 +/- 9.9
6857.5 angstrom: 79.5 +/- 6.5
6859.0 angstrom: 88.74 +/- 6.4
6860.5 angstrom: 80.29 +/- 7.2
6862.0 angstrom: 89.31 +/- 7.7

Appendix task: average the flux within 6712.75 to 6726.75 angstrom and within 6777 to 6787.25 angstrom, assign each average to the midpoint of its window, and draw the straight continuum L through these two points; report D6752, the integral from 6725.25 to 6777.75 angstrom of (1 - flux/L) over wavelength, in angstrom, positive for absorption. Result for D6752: -0.8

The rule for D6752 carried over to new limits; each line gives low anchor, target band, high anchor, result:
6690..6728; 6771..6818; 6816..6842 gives 2.09 angstrom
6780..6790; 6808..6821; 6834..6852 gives 0.35 angstrom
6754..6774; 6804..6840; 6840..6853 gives 0.94 angstrom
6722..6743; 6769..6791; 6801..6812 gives -0.15 angstrom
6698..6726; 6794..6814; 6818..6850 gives 1.18 angstrom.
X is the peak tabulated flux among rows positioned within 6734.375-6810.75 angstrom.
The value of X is 106.1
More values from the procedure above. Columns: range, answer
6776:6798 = 97.05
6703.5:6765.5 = 101.9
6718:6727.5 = 92.61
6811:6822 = 102.9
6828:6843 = 101.4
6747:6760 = 100.5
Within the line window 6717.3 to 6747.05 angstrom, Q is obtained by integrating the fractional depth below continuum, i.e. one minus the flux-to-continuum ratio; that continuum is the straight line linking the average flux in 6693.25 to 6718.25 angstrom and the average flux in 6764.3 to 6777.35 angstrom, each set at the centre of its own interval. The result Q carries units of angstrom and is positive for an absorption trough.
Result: 1.1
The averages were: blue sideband 92.4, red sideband 87.2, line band 87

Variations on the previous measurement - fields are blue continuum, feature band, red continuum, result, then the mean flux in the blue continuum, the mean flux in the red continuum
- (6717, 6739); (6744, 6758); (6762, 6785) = -0.1 angstrom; 87.8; 88.6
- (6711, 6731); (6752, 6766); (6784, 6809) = -0.7 angstrom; 87.3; 87.7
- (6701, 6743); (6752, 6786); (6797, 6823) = -0.2 angstrom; 88.9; 89.7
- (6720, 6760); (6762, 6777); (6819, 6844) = 0.3 angstrom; 88.2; 92.2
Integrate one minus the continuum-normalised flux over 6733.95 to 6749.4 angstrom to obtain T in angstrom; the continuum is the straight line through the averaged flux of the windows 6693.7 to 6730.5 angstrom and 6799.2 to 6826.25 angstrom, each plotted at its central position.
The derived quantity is 0.4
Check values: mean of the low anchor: 90.2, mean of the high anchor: 90.5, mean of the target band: 88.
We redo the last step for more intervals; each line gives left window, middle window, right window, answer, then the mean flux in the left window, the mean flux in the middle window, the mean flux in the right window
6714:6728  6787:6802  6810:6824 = 0.5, 84.6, 86.1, 90.5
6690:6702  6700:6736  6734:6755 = -0.2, 90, 89.5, 87.8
